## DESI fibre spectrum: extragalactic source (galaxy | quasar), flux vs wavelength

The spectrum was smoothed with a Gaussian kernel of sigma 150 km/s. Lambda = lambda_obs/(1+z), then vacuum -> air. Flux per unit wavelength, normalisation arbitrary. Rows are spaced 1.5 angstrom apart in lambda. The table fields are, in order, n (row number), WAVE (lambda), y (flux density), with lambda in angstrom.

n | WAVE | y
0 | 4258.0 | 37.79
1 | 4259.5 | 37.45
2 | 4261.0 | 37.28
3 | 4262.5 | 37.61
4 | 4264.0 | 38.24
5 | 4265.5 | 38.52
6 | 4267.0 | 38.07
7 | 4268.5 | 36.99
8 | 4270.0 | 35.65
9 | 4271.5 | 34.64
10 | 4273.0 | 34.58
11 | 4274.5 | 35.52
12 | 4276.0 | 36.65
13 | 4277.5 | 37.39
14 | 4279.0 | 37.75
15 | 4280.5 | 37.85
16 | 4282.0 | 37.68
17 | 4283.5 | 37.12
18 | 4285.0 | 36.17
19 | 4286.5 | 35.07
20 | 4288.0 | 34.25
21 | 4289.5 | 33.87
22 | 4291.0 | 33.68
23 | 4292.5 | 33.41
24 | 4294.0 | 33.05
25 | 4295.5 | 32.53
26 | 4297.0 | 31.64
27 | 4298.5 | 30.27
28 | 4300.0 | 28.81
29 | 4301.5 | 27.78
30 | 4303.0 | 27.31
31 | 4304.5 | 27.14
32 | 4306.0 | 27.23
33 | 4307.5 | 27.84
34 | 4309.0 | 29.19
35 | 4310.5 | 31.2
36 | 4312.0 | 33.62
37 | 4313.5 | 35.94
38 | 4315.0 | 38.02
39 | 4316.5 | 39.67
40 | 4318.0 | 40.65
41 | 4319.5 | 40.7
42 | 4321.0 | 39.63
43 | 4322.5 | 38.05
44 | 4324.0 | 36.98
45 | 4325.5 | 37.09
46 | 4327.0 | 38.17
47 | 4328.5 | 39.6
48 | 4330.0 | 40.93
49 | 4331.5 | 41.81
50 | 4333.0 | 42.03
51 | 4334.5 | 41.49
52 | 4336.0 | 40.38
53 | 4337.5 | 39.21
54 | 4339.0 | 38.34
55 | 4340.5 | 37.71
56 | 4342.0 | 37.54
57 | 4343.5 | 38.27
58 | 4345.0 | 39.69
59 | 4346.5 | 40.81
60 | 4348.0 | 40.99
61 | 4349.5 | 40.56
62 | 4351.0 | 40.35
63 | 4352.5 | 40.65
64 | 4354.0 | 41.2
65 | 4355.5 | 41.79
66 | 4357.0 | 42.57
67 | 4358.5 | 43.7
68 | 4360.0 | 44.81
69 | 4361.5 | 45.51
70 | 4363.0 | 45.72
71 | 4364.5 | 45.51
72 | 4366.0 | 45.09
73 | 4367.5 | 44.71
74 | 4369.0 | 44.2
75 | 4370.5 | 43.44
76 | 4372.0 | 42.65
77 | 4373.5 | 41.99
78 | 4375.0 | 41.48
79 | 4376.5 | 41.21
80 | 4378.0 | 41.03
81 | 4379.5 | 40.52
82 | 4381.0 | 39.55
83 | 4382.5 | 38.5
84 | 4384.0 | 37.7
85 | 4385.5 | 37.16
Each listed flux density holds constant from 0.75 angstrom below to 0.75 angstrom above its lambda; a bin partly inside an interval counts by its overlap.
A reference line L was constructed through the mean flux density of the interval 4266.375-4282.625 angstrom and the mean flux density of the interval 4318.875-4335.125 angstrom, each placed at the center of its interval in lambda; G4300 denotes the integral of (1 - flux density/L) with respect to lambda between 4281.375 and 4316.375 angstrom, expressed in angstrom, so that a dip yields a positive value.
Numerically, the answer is 5.1 angstrom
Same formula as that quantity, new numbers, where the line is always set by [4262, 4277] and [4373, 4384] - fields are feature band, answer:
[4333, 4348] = -0.16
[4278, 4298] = 1.27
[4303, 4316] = 2.33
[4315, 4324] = -0.24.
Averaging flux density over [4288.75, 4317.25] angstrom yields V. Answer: 31.7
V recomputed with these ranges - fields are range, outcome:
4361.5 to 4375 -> 44.1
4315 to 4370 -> 41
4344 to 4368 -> 42.7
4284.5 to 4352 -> 36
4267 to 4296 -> 35.6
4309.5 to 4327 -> 37.3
